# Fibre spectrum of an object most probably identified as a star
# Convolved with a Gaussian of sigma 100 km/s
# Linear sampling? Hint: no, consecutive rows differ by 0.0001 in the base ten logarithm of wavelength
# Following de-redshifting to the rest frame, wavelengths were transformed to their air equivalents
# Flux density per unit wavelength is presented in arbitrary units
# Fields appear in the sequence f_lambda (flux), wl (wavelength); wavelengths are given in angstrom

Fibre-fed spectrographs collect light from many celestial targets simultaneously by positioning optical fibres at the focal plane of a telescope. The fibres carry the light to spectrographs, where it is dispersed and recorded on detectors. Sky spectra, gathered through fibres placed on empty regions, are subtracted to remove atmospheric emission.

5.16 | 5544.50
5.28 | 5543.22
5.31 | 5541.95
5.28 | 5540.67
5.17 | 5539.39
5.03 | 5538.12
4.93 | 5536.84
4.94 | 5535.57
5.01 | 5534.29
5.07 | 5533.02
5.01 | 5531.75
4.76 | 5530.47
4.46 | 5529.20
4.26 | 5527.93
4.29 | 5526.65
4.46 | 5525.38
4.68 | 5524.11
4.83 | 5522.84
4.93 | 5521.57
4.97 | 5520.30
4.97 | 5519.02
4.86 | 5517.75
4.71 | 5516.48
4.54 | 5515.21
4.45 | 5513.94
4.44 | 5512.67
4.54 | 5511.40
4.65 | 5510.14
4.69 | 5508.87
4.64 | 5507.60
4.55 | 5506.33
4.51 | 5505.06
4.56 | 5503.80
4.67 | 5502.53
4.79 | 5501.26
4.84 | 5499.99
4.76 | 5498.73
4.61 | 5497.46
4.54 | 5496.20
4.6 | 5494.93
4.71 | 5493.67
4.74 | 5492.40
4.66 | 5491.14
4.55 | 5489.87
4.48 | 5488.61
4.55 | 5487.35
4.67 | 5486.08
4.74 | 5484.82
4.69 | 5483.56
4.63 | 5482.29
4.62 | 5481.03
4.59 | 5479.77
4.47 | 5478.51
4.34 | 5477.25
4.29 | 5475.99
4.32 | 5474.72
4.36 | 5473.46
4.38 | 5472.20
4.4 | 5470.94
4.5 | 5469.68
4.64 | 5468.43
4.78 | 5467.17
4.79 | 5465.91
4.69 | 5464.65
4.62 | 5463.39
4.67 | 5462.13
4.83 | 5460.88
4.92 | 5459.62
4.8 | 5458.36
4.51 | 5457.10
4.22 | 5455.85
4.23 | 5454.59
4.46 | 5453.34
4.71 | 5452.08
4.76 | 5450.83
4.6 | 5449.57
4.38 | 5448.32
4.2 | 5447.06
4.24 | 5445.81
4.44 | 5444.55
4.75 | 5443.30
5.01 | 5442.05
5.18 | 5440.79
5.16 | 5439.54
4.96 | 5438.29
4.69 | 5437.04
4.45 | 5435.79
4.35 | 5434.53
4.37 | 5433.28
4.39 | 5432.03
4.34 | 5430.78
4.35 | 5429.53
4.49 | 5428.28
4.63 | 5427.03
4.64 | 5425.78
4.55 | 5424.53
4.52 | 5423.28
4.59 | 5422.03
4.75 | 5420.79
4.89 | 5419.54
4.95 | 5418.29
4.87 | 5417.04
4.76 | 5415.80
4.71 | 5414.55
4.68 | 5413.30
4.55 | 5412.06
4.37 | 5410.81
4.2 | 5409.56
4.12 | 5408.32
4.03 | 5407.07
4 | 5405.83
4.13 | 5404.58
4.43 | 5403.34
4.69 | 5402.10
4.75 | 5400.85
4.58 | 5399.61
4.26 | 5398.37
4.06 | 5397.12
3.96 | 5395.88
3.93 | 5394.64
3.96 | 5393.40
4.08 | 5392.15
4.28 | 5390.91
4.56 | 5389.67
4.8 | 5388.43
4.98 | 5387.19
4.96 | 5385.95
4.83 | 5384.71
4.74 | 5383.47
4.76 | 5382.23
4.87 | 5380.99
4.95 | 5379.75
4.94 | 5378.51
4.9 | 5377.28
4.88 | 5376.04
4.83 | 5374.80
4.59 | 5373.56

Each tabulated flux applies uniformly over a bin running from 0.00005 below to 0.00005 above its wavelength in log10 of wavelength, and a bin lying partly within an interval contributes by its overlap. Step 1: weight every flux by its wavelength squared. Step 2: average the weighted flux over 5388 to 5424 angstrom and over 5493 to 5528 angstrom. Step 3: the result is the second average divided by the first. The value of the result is 1.09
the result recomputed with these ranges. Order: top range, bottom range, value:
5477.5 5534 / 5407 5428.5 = 1.05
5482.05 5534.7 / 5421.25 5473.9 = 1.04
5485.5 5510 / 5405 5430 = 1.05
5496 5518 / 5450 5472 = 1.02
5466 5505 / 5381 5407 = 1.07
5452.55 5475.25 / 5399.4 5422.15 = 1.03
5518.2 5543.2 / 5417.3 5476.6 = 1.09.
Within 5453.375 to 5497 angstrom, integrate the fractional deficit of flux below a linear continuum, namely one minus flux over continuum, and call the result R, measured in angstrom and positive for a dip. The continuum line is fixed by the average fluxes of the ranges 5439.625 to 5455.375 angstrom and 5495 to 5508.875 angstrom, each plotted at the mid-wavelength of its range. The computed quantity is 0.5 angstrom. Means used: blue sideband 4.6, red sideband 4.65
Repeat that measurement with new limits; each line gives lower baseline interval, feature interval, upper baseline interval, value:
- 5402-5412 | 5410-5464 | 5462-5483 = -3.0 angstrom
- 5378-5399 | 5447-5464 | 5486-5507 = 0.0 angstrom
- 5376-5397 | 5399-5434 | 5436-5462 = 0.8 angstrom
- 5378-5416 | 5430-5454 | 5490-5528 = -0.3 angstrom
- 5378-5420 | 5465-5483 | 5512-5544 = 0.7 angstrom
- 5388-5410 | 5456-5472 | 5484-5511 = -0.5 angstrom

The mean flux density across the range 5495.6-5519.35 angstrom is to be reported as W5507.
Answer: 4.65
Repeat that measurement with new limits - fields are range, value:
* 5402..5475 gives 4.56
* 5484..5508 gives 4.64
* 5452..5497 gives 4.57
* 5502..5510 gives 4.6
